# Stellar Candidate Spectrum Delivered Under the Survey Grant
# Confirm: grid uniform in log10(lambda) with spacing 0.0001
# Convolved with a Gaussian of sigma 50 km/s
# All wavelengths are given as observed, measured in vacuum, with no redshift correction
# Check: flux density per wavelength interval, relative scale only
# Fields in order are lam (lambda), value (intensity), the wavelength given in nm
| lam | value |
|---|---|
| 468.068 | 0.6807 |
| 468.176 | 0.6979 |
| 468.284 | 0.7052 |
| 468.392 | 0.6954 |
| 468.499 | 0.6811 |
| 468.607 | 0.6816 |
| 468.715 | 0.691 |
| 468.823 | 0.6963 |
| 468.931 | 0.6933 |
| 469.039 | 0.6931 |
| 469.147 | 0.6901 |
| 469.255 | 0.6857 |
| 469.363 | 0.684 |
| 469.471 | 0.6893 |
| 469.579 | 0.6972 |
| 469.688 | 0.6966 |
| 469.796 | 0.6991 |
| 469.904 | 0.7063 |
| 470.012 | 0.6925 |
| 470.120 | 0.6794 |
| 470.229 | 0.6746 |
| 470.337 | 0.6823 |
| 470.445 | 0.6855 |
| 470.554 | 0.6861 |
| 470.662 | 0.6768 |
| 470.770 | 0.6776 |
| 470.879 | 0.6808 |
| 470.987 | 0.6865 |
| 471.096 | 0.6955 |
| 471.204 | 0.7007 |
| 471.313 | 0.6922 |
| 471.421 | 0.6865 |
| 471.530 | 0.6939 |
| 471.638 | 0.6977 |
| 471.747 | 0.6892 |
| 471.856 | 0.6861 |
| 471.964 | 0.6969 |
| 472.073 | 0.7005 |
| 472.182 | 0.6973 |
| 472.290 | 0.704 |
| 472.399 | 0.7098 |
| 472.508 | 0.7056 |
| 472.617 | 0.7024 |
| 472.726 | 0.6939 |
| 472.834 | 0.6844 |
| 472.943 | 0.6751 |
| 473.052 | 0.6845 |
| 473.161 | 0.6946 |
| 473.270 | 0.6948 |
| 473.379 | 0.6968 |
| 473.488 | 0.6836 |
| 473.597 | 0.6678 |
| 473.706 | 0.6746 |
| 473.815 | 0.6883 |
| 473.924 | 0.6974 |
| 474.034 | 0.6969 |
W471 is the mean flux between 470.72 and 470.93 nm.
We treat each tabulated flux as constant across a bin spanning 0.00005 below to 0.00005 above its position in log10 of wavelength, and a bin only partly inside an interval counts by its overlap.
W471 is 0.677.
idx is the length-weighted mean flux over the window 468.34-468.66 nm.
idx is 0.688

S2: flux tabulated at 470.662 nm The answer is 0.6768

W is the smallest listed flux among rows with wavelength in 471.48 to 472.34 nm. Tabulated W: 0.6861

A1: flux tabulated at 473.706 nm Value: 0.6746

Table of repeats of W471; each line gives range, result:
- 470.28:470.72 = 0.684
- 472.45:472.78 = 0.7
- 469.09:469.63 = 0.69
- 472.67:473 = 0.686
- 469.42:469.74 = 0.693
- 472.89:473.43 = 0.689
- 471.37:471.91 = 0.69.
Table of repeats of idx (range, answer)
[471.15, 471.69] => 0.695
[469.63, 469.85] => 0.696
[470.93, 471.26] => 0.694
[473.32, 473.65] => 0.683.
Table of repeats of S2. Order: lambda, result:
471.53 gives 0.6939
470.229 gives 0.6746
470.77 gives 0.6776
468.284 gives 0.7052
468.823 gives 0.6963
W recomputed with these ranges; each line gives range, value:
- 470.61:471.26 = 0.6768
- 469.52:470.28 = 0.6746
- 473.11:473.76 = 0.6678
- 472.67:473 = 0.6751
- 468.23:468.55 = 0.6811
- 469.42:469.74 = 0.6893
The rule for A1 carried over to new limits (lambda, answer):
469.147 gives 0.6901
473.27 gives 0.6948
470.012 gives 0.6925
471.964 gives 0.6969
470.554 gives 0.6861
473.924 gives 0.6974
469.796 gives 0.6991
